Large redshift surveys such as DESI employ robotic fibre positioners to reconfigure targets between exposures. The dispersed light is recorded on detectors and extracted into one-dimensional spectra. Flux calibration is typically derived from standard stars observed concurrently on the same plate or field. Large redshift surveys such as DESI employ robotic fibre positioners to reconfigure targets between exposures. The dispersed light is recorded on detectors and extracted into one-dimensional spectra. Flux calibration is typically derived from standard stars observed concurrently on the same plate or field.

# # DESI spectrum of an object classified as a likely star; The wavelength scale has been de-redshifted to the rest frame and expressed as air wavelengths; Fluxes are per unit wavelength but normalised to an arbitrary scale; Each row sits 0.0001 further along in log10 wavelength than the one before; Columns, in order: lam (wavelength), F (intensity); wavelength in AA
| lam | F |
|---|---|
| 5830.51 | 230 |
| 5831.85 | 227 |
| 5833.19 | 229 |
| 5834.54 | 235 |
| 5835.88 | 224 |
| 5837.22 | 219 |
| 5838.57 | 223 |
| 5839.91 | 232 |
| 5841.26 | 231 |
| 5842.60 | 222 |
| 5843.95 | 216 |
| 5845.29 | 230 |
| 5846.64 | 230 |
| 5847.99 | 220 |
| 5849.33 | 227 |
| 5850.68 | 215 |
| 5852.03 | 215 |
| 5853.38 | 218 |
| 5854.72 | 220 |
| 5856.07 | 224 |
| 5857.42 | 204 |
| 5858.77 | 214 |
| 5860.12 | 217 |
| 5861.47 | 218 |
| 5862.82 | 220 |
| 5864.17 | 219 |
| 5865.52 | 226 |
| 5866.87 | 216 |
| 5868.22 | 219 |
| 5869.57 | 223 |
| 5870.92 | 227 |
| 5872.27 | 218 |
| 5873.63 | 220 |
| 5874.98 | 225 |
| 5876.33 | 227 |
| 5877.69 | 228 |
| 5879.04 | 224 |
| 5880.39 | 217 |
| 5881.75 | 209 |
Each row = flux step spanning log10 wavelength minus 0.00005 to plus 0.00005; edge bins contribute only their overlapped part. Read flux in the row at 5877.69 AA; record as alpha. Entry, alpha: 228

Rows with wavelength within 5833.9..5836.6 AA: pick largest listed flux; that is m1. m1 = 235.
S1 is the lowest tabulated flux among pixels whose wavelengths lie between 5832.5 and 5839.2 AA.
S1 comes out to 219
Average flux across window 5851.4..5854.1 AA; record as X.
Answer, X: 217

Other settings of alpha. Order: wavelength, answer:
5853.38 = 218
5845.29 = 230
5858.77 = 214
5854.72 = 220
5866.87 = 216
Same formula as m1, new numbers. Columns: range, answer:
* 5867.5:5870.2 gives 223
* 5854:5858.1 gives 224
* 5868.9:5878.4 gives 228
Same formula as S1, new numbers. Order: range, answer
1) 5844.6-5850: 220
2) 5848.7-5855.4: 215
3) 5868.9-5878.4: 218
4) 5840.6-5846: 216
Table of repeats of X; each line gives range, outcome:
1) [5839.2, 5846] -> 226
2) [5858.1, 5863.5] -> 217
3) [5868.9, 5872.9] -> 223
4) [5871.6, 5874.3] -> 218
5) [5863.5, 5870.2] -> 221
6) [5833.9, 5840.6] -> 227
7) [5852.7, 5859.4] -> 216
